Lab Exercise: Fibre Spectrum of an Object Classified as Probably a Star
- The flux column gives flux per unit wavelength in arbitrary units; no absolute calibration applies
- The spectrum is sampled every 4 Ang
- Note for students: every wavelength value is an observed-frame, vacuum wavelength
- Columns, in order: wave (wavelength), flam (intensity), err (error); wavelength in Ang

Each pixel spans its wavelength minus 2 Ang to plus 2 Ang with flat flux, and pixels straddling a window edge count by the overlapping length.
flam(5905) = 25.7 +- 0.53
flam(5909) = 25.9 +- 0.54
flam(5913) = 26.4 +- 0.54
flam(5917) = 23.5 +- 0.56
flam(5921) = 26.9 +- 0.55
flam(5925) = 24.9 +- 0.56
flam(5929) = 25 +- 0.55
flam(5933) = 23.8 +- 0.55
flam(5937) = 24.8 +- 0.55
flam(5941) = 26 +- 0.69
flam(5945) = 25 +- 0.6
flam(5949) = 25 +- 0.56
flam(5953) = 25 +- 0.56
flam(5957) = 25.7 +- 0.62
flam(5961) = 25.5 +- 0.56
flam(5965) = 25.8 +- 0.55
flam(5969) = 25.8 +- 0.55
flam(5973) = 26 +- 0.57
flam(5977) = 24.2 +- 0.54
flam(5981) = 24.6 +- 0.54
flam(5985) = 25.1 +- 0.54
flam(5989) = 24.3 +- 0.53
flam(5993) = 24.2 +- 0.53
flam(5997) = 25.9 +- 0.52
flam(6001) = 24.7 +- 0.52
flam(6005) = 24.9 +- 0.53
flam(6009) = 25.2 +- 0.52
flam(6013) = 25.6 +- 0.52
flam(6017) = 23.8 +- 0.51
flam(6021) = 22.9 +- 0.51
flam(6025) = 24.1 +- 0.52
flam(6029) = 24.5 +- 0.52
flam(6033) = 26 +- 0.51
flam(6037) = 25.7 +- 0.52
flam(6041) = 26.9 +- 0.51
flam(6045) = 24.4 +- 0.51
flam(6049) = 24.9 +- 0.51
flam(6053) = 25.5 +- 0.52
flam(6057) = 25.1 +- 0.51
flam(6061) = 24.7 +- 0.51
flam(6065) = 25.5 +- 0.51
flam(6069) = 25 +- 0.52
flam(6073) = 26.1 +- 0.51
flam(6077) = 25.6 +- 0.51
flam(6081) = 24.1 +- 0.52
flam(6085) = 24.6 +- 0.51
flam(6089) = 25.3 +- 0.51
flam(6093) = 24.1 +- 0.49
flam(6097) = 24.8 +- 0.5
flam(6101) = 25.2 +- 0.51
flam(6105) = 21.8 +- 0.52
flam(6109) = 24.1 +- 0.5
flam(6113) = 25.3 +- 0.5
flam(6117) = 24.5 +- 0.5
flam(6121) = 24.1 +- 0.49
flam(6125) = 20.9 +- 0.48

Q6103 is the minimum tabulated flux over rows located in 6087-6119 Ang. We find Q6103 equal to 21.8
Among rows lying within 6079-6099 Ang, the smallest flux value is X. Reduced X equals 24.1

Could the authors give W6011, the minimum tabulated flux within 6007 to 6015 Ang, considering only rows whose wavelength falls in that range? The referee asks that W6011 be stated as 25.2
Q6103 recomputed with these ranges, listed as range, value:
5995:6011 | 24.7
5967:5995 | 24.2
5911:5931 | 23.5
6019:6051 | 22.9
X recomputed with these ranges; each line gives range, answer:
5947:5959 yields 25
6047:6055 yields 24.9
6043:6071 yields 24.4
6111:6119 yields 24.5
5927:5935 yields 23.8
